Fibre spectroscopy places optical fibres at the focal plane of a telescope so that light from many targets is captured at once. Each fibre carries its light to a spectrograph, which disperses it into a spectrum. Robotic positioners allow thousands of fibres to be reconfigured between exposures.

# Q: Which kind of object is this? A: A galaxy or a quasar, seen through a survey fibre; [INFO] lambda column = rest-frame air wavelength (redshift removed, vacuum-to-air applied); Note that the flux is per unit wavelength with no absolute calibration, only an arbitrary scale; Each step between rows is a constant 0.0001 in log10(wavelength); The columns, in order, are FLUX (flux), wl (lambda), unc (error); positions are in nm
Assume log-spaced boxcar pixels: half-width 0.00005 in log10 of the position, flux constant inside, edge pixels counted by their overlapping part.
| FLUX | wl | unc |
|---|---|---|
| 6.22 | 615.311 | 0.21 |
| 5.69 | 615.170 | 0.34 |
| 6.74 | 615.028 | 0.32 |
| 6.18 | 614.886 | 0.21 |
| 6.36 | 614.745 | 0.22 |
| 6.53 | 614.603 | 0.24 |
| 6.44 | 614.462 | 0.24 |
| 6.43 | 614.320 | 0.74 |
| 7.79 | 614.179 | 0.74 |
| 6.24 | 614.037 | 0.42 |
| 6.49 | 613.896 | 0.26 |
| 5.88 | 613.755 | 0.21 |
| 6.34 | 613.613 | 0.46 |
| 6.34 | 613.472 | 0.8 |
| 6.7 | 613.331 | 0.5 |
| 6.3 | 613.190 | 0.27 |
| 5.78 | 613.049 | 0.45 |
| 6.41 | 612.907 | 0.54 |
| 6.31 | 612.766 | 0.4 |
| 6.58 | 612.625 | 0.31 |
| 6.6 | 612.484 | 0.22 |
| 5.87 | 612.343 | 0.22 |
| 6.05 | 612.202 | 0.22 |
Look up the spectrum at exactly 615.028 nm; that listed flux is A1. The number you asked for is 6.74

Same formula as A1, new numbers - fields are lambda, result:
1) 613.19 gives 6.3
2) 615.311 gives 6.22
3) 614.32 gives 6.43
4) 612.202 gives 6.05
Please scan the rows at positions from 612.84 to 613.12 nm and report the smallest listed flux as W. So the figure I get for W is 5.78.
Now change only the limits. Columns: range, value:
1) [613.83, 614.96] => 6.18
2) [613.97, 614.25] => 6.24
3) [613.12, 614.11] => 5.88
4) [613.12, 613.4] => 6.3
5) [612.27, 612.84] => 5.87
